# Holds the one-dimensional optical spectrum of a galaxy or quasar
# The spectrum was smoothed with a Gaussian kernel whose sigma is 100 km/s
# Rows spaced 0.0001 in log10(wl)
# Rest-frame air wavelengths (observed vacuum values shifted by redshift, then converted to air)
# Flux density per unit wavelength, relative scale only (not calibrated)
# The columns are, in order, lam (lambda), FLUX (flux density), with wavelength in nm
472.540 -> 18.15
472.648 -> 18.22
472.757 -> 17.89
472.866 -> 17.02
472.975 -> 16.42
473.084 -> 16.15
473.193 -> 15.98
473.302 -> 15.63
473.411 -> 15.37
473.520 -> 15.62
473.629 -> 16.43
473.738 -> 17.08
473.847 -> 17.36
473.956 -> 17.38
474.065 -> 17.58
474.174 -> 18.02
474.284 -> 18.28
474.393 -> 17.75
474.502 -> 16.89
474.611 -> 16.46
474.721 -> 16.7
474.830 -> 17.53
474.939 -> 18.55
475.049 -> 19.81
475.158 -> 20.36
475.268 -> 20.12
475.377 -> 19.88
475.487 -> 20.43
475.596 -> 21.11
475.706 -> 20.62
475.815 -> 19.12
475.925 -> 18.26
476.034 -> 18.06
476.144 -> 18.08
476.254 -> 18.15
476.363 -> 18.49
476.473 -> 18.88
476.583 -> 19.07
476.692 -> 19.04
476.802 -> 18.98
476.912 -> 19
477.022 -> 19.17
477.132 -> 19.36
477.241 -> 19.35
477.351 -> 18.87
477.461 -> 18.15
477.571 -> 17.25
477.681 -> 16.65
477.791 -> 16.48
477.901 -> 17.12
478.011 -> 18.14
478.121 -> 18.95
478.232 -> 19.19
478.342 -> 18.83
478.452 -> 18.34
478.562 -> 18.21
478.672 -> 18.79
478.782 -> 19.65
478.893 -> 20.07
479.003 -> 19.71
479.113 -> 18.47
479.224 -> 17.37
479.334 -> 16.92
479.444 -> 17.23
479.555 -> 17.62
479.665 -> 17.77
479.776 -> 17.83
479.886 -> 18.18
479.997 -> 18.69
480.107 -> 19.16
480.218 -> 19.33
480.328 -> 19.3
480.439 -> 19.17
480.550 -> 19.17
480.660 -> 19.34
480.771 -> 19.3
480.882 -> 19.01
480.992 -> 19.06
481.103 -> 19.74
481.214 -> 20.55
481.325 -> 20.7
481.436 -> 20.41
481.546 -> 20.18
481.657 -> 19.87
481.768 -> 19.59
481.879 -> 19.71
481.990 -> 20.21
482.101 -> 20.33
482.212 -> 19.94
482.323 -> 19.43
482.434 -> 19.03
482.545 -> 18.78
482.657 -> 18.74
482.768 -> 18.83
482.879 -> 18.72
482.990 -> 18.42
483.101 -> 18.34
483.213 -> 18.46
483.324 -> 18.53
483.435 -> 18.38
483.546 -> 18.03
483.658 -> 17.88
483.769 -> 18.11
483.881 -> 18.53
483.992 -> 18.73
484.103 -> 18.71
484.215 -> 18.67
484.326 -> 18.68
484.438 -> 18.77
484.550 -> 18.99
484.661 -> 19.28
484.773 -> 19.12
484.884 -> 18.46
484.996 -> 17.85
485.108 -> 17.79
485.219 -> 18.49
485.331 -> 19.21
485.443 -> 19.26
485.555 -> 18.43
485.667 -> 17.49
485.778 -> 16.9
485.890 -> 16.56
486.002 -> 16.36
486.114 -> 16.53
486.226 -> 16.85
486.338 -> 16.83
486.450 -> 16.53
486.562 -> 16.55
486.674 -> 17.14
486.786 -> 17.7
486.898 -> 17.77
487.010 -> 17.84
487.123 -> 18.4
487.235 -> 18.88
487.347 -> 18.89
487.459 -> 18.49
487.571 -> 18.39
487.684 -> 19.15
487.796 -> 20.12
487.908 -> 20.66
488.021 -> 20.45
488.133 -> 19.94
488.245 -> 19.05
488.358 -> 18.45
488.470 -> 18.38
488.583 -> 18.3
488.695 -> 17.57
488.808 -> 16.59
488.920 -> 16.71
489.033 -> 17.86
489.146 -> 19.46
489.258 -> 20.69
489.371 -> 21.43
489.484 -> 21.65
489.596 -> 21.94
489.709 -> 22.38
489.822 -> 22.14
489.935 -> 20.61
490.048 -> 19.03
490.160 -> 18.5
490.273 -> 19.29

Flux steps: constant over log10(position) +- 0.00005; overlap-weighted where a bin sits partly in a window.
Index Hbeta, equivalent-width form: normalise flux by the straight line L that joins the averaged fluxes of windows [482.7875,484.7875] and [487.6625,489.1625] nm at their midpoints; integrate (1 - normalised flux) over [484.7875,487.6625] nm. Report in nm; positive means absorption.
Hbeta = 0.135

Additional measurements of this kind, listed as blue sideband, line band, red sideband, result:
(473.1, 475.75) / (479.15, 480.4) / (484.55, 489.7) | 0.00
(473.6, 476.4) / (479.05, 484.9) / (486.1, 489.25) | -0.18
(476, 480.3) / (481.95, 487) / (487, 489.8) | 0.19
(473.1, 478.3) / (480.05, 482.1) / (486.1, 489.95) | -0.13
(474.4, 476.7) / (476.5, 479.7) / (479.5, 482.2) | 0.11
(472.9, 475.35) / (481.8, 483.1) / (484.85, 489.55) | -0.09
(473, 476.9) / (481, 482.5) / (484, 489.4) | -0.14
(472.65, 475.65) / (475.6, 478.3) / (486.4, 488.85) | -0.11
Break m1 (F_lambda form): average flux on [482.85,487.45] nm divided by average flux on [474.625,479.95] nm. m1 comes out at 1.0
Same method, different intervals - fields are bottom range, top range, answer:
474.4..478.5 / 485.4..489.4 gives 0.98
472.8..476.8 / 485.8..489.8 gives 1.03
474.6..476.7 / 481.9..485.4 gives 0.99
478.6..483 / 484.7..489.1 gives 0.95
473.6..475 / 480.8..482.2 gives 1.15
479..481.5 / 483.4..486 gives 0.97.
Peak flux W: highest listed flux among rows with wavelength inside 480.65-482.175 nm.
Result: 20.7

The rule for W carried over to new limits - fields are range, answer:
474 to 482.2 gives 21.11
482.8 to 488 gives 20.66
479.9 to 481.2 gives 19.74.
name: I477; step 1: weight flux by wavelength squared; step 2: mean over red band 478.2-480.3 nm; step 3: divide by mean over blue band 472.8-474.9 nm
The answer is 1.1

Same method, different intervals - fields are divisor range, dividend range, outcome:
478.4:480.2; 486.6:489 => 1.04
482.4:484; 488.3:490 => 1.09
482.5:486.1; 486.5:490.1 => 1.06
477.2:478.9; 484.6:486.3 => 1.01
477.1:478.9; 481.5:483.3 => 1.07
